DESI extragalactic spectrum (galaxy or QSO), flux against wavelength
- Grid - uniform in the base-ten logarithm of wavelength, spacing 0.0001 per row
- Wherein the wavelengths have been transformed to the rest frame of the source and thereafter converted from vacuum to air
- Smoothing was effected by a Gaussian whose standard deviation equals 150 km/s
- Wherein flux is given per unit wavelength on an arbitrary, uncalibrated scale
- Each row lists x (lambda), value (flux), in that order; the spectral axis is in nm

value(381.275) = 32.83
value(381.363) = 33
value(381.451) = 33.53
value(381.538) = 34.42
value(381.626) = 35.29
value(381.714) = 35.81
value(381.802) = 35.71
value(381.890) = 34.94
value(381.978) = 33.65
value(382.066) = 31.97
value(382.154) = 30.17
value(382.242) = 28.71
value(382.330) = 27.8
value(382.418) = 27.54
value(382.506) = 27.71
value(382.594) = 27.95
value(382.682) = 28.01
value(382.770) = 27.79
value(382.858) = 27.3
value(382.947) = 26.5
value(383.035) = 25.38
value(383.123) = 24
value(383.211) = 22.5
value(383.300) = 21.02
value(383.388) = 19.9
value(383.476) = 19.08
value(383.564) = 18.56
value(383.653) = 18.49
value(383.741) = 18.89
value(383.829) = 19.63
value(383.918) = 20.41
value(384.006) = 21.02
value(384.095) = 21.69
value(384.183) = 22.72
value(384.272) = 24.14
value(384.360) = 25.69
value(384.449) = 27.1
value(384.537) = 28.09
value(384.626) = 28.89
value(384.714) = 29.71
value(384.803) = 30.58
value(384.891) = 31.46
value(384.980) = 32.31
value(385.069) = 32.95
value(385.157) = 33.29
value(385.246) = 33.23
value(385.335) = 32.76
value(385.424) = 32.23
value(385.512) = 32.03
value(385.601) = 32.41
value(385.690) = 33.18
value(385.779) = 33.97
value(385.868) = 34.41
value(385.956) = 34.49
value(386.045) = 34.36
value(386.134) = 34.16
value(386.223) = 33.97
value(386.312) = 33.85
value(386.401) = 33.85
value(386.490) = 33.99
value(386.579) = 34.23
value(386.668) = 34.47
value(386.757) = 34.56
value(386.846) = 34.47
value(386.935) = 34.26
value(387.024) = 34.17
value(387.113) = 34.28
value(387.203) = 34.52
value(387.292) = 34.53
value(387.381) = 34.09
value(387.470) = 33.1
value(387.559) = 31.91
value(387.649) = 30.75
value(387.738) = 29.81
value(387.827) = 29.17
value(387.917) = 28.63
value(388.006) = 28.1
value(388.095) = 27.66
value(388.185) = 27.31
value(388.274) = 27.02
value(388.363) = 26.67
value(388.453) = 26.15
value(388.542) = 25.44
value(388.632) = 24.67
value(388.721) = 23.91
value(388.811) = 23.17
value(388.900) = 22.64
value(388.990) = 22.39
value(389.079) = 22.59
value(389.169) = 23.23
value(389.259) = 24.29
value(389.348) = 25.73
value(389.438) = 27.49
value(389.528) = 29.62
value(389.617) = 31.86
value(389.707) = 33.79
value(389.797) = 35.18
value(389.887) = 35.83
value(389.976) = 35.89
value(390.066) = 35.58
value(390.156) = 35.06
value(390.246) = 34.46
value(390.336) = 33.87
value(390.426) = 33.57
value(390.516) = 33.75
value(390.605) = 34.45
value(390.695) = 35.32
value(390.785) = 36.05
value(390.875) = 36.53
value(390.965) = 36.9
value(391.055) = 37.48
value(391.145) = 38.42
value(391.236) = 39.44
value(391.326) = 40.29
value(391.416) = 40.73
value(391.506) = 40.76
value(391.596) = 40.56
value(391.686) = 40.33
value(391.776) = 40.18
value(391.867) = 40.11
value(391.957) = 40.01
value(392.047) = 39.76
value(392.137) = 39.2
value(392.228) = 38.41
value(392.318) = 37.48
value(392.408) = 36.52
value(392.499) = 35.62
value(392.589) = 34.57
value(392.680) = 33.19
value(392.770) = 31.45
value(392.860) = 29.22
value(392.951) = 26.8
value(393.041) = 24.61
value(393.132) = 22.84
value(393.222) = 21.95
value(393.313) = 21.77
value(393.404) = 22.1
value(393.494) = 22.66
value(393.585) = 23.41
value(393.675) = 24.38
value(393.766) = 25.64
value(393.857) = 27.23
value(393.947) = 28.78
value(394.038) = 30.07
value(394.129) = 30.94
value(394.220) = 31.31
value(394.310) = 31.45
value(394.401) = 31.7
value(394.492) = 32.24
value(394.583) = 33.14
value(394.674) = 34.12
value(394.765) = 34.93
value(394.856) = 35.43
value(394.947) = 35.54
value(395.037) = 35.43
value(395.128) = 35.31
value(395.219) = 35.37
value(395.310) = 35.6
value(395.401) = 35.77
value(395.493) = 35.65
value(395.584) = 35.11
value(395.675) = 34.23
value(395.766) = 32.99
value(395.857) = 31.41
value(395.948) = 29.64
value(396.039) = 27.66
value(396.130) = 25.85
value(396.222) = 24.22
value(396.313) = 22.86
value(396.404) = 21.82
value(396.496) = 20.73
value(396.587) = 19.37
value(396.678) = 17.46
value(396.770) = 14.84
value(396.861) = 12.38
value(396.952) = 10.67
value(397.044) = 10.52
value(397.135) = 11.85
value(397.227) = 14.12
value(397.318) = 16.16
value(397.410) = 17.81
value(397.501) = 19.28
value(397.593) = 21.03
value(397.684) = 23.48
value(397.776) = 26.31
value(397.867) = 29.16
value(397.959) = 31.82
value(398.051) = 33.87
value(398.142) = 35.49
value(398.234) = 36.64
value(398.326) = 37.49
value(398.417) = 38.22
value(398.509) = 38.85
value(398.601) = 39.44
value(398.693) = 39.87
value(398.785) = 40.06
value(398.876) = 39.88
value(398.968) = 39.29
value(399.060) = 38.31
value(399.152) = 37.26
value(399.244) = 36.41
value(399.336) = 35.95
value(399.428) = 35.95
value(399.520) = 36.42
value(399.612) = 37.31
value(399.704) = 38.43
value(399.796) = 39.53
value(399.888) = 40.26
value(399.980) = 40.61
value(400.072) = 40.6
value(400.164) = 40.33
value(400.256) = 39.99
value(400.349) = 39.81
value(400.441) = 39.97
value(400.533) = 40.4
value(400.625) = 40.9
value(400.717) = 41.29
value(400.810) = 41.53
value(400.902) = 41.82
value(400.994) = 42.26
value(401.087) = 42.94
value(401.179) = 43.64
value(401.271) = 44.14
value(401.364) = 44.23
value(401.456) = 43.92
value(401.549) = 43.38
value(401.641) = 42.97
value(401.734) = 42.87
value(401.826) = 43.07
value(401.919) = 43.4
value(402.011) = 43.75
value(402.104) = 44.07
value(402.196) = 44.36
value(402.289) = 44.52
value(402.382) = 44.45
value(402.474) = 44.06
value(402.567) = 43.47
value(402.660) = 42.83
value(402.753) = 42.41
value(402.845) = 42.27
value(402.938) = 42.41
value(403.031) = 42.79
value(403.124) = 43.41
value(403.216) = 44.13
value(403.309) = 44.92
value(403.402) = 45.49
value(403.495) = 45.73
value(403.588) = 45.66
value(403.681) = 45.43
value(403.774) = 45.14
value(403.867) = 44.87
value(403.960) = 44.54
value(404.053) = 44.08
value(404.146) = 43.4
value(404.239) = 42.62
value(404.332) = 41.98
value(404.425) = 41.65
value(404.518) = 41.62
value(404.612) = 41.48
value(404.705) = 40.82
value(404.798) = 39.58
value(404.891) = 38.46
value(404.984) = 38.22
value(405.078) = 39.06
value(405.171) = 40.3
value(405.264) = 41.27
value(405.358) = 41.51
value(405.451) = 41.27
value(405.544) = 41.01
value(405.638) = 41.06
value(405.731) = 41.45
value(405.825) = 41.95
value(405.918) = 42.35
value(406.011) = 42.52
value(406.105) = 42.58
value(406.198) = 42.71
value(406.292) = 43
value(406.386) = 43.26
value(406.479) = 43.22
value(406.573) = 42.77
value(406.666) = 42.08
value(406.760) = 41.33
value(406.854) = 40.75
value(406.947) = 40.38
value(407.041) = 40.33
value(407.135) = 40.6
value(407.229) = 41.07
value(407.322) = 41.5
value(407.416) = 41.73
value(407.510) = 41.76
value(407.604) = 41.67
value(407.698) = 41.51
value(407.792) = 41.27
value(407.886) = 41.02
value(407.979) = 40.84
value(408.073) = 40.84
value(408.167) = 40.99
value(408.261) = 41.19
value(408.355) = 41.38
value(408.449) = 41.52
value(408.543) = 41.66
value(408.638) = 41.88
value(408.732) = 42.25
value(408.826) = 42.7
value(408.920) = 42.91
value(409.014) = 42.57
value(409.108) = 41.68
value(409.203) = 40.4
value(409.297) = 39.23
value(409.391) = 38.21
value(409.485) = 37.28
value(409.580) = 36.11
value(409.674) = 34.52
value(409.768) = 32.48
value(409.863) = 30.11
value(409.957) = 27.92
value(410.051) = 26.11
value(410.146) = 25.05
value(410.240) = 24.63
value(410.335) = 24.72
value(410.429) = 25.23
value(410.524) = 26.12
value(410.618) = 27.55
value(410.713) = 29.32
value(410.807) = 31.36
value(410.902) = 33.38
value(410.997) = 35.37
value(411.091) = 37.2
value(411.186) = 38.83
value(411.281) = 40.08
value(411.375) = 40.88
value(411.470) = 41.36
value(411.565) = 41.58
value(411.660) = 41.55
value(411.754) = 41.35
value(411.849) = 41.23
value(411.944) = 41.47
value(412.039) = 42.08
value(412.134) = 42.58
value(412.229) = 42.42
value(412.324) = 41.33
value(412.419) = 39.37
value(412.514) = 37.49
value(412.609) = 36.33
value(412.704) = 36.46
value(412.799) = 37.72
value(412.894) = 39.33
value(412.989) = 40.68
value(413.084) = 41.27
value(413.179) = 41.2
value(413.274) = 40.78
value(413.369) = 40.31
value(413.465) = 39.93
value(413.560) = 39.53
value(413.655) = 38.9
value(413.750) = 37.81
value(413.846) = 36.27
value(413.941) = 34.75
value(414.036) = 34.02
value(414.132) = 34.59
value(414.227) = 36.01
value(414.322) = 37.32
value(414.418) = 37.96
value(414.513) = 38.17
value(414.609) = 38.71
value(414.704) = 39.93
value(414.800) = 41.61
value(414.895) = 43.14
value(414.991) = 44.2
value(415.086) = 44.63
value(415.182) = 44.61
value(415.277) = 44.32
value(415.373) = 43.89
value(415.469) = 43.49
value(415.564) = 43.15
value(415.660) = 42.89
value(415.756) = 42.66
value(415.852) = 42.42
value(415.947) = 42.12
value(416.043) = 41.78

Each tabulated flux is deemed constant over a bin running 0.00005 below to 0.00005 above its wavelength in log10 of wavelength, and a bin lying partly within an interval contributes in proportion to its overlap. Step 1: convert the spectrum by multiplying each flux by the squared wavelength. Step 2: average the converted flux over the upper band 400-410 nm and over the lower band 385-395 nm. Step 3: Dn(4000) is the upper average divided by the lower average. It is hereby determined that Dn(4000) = 1.4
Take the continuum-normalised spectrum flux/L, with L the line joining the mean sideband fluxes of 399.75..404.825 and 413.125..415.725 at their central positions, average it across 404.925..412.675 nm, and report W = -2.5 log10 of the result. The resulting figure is 0.07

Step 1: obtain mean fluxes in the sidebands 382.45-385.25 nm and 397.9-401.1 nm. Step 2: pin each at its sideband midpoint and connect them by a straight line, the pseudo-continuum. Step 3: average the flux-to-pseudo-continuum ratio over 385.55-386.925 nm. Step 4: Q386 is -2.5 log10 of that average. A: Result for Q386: -0.23 mag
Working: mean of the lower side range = 25.4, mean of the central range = 34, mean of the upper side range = 38.7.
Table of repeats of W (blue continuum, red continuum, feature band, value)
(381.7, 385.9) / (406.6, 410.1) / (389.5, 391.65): -0.167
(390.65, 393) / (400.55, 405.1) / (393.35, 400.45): 0.289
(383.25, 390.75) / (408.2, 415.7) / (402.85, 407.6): -0.179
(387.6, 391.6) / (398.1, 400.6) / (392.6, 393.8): 0.306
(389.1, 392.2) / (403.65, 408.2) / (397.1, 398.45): 0.415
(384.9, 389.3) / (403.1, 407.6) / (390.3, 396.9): 0.096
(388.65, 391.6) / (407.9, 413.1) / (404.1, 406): -0.143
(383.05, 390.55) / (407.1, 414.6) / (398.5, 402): -0.188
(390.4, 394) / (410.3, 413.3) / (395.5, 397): 0.377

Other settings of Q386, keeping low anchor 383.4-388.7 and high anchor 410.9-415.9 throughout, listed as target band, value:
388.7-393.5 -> -0.041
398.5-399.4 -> -0.118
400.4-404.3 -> -0.210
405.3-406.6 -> -0.136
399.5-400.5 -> -0.134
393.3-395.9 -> 0.053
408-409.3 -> -0.091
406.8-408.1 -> -0.092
